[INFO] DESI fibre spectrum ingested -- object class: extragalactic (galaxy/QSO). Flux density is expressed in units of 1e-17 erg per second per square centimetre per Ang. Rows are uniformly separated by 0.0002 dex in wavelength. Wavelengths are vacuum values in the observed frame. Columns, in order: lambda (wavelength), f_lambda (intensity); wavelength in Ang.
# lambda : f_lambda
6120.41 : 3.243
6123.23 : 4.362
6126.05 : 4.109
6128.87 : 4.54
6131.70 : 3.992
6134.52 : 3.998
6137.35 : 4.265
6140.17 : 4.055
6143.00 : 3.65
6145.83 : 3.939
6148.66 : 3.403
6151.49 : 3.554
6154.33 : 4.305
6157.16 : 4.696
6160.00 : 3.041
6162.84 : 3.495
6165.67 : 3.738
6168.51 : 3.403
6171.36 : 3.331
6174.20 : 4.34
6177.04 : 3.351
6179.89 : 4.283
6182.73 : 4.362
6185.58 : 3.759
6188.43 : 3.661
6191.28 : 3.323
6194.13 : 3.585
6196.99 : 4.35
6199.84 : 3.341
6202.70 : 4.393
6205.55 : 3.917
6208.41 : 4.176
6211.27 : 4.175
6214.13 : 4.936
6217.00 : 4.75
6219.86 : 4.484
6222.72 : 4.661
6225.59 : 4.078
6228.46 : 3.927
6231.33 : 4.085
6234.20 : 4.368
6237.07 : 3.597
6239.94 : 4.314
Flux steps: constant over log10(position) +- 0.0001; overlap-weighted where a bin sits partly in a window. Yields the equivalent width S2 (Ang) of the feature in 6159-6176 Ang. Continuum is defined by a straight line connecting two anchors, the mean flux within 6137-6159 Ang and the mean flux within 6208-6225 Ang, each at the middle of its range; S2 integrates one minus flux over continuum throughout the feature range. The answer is 2.3 Ang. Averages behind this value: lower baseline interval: 3.95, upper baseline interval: 4.53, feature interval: 3.57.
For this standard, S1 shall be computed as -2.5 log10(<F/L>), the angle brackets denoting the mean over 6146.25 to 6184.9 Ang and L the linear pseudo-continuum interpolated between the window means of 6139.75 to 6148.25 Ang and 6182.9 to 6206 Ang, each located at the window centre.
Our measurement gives 0.00 mag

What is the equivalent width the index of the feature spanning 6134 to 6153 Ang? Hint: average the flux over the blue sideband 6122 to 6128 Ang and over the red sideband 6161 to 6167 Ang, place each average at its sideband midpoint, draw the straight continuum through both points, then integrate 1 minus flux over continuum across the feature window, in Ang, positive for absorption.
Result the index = 0.5 Ang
